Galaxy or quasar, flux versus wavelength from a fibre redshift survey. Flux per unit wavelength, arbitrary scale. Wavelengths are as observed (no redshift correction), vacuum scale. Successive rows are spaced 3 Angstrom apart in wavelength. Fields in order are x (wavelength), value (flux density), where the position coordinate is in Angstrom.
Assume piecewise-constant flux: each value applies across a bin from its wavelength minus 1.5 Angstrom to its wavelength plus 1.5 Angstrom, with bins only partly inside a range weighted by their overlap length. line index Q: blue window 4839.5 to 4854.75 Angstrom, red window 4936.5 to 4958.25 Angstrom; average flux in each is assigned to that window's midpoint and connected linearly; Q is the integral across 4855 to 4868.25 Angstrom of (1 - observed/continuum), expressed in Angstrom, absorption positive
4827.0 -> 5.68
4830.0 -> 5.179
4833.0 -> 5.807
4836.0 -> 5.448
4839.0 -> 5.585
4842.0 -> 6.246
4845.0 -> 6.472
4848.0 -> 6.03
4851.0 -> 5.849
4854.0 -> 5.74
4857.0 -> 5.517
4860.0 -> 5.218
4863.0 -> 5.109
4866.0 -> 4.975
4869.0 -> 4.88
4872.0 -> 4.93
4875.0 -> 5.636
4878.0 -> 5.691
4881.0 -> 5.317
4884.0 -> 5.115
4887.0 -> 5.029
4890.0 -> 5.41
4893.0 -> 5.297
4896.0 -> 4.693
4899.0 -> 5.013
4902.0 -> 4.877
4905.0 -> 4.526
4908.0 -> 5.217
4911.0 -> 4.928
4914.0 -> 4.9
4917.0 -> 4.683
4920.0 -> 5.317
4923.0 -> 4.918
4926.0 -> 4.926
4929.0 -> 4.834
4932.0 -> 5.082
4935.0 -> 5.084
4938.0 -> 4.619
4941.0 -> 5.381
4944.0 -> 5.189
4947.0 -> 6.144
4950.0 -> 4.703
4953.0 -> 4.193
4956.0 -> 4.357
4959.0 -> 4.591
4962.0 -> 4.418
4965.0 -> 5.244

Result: 1.5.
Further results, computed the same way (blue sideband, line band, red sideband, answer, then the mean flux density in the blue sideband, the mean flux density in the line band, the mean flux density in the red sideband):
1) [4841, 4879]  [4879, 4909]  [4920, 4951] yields 1.65 Angstrom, 5.55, 5.06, 5.11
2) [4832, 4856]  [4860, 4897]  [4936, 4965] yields 2.50 Angstrom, 5.89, 5.18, 4.87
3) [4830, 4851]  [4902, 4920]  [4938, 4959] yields 1.27 Angstrom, 5.87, 4.89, 4.94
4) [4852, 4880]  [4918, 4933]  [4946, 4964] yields -0.29 Angstrom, 5.31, 5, 4.71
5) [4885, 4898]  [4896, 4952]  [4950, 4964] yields -2.71 Angstrom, 5.1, 5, 4.45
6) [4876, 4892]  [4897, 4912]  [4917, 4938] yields 0.74 Angstrom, 5.32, 4.9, 4.97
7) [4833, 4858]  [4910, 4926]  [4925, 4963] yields 0.62 Angstrom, 5.86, 4.95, 4.89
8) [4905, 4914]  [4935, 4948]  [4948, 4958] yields -1.82 Angstrom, 4.95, 5.27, 4.51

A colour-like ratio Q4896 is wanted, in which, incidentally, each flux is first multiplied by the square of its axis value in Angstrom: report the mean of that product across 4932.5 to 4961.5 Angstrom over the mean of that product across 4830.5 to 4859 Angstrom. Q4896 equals 0.9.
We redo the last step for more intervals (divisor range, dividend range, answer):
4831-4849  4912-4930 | 0.86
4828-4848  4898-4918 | 0.86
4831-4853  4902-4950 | 0.88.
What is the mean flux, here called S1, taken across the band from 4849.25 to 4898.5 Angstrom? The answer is 5.27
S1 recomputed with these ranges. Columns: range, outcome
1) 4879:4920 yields 5.02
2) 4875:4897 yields 5.26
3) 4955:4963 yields 4.46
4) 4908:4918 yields 4.9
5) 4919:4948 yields 5.13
